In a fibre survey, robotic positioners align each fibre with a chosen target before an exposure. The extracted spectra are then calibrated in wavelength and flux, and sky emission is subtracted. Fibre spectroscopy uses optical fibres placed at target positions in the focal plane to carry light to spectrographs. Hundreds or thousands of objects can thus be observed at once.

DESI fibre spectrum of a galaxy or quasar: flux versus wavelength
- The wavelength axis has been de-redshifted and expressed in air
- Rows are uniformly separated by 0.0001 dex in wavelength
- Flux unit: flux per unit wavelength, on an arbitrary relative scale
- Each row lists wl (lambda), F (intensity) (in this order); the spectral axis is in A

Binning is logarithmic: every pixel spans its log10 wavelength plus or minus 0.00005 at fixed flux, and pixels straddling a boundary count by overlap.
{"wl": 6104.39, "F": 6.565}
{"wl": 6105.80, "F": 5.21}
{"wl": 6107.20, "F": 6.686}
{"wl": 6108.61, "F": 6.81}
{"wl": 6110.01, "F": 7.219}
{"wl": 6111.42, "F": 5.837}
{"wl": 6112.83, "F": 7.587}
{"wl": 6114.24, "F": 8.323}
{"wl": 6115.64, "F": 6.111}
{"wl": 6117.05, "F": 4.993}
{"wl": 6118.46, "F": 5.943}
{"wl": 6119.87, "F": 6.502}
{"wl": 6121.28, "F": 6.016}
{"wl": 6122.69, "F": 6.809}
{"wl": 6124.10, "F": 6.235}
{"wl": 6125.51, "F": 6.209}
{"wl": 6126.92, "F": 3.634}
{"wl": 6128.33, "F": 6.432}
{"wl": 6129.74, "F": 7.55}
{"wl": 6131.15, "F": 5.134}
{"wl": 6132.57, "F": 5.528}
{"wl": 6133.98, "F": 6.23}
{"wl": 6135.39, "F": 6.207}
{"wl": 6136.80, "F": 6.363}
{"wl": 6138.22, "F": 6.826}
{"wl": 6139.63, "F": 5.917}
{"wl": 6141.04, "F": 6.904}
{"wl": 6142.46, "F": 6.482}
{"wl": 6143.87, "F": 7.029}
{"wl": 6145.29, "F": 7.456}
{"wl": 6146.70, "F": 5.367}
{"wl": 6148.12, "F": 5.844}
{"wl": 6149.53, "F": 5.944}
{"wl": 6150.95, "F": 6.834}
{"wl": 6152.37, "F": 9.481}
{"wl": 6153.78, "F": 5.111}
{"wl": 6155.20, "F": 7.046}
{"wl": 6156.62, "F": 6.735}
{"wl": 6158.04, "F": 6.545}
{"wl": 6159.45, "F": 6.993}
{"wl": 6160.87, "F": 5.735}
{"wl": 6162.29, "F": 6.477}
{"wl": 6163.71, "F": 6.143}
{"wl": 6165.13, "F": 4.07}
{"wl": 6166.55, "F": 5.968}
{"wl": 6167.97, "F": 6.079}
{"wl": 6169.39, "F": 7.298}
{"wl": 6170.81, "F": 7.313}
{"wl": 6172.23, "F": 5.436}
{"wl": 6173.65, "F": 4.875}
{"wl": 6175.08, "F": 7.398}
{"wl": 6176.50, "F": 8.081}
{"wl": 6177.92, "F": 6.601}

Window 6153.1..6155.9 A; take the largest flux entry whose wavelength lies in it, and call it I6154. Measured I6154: 7.046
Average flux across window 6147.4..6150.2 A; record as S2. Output 5.89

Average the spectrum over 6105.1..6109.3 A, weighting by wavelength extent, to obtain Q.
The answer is 6.24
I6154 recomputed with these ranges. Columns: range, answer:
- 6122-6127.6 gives 6.809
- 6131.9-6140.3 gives 6.826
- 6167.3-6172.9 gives 7.313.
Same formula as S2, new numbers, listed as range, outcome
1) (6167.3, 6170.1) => 6.7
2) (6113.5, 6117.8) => 6.48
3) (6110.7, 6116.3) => 6.97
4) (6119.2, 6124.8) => 6.39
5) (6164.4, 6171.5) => 6.14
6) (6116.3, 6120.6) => 5.81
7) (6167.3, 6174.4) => 6.2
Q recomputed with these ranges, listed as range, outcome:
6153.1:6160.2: 6.49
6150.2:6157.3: 7.03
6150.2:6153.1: 8.1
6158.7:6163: 6.41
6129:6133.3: 6.07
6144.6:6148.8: 6.22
